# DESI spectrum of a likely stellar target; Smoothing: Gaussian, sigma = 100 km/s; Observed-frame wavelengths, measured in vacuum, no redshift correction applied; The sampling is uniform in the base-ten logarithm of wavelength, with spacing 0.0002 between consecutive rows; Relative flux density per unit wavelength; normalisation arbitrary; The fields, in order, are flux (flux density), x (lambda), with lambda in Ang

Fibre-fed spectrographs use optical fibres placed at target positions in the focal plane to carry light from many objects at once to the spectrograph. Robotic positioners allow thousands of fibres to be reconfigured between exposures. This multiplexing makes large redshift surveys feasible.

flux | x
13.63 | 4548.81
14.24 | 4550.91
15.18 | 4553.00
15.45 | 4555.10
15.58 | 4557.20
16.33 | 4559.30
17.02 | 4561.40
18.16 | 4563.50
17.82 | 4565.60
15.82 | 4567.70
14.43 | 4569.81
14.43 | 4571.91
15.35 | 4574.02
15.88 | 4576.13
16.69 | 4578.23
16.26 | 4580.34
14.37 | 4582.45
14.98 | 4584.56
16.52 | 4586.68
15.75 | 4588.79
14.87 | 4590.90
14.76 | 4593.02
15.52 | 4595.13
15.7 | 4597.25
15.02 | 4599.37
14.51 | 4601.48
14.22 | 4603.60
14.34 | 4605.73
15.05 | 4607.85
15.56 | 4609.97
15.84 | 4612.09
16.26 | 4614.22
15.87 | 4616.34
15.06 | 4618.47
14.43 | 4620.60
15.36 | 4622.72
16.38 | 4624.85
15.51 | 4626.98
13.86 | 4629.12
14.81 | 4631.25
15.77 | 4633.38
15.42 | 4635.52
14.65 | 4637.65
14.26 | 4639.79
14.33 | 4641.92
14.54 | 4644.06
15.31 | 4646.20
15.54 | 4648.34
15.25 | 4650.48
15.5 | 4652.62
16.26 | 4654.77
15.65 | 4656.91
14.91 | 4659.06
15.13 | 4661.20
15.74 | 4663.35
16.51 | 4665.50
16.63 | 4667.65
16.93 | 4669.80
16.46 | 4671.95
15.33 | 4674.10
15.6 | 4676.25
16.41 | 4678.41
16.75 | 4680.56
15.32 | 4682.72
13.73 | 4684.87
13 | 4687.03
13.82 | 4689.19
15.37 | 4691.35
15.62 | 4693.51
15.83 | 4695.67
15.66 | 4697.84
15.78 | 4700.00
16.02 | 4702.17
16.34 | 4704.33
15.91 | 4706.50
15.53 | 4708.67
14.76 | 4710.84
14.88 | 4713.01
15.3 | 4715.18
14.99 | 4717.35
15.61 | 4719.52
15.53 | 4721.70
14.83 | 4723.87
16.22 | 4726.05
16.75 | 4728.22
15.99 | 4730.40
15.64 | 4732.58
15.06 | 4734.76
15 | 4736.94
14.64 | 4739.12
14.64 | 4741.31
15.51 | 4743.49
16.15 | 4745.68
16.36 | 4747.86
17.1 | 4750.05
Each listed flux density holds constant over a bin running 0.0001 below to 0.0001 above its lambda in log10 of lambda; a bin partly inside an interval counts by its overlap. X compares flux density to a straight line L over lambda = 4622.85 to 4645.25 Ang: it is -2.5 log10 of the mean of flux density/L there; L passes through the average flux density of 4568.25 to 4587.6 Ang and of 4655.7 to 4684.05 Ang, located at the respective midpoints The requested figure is 0.05 mag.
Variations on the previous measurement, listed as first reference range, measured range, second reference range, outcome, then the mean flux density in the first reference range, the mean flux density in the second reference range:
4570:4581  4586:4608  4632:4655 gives 0.03 mag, 15.6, 15.1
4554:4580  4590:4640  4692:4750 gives 0.06 mag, 16.1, 15.6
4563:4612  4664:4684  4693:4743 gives -0.05 mag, 15.5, 15.5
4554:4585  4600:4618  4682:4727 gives 0.04 mag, 15.9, 15.2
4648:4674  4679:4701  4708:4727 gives 0.03 mag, 15.9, 15.3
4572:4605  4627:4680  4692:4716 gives 0.00 mag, 15.3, 15.6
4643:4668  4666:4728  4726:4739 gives 0.01 mag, 15.5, 15.7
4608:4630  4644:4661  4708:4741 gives 0.00 mag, 15.4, 15.4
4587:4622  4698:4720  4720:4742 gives -0.01 mag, 15.2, 15.4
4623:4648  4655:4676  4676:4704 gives -0.05 mag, 15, 15.3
